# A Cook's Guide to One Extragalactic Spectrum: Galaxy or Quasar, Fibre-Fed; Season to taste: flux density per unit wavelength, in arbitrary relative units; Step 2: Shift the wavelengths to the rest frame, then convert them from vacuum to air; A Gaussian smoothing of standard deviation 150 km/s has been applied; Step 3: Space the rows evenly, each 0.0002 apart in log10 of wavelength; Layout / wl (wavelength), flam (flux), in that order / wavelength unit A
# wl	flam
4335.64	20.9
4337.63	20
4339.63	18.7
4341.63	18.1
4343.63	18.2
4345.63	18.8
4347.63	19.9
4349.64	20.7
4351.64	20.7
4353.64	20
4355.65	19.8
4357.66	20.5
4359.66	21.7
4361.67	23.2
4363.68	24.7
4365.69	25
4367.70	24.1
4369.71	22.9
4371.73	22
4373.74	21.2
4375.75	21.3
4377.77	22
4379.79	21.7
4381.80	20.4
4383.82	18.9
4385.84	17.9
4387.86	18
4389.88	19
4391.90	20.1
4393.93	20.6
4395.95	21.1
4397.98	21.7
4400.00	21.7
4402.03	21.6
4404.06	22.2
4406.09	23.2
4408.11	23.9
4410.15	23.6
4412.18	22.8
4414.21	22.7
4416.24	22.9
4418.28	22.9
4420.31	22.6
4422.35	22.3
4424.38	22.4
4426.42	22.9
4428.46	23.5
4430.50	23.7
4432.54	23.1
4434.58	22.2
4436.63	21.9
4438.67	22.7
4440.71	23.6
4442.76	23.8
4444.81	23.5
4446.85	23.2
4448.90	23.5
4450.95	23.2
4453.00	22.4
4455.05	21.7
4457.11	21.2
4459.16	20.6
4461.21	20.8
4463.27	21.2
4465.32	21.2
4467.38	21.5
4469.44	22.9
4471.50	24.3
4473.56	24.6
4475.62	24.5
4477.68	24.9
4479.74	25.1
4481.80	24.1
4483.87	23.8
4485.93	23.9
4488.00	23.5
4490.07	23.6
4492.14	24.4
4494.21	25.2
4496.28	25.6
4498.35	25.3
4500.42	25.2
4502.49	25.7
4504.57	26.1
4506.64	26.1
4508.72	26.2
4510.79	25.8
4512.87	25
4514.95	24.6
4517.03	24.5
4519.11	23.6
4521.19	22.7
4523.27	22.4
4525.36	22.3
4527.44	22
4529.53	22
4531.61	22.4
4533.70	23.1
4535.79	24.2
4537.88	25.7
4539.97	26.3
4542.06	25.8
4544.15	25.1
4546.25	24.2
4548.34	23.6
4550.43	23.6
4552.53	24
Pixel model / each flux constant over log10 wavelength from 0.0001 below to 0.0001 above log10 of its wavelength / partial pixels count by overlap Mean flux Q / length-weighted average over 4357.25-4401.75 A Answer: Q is 21.4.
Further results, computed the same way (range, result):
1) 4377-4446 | 22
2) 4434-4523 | 23.7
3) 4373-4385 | 20.9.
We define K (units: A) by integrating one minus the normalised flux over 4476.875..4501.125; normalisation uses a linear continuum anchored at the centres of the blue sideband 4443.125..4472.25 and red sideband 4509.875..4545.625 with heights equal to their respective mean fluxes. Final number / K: -1.6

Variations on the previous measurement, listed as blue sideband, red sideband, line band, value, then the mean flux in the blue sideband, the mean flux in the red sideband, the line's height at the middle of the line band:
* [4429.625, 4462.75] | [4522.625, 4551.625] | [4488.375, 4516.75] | -2.34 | 22.5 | 23.8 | 23.3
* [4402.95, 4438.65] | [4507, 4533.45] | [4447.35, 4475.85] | 1.03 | 22.9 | 23.7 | 23.2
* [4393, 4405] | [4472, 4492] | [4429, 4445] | -0.22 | 21.5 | 24.2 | 22.7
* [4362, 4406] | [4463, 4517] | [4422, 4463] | 0.86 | 21.4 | 24.4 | 23.1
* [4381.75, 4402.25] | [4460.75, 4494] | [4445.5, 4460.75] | 0.17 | 20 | 23.5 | 22.5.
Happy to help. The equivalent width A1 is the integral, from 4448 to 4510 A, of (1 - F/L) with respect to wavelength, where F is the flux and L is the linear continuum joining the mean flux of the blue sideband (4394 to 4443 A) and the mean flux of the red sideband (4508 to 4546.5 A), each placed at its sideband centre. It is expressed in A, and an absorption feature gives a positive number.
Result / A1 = -0.8 A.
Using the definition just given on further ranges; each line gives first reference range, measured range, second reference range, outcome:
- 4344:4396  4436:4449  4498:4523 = -0.08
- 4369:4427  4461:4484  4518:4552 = -0.57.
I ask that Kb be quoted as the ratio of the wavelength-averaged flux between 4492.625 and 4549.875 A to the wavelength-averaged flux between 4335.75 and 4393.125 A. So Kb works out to 1.18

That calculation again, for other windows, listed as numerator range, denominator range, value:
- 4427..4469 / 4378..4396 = 1.13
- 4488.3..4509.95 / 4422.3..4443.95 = 1.10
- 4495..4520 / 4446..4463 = 1.15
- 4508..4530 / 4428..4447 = 1.03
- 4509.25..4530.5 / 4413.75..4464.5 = 1.04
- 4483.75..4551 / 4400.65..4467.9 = 1.08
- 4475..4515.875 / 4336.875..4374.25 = 1.18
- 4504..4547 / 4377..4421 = 1.13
